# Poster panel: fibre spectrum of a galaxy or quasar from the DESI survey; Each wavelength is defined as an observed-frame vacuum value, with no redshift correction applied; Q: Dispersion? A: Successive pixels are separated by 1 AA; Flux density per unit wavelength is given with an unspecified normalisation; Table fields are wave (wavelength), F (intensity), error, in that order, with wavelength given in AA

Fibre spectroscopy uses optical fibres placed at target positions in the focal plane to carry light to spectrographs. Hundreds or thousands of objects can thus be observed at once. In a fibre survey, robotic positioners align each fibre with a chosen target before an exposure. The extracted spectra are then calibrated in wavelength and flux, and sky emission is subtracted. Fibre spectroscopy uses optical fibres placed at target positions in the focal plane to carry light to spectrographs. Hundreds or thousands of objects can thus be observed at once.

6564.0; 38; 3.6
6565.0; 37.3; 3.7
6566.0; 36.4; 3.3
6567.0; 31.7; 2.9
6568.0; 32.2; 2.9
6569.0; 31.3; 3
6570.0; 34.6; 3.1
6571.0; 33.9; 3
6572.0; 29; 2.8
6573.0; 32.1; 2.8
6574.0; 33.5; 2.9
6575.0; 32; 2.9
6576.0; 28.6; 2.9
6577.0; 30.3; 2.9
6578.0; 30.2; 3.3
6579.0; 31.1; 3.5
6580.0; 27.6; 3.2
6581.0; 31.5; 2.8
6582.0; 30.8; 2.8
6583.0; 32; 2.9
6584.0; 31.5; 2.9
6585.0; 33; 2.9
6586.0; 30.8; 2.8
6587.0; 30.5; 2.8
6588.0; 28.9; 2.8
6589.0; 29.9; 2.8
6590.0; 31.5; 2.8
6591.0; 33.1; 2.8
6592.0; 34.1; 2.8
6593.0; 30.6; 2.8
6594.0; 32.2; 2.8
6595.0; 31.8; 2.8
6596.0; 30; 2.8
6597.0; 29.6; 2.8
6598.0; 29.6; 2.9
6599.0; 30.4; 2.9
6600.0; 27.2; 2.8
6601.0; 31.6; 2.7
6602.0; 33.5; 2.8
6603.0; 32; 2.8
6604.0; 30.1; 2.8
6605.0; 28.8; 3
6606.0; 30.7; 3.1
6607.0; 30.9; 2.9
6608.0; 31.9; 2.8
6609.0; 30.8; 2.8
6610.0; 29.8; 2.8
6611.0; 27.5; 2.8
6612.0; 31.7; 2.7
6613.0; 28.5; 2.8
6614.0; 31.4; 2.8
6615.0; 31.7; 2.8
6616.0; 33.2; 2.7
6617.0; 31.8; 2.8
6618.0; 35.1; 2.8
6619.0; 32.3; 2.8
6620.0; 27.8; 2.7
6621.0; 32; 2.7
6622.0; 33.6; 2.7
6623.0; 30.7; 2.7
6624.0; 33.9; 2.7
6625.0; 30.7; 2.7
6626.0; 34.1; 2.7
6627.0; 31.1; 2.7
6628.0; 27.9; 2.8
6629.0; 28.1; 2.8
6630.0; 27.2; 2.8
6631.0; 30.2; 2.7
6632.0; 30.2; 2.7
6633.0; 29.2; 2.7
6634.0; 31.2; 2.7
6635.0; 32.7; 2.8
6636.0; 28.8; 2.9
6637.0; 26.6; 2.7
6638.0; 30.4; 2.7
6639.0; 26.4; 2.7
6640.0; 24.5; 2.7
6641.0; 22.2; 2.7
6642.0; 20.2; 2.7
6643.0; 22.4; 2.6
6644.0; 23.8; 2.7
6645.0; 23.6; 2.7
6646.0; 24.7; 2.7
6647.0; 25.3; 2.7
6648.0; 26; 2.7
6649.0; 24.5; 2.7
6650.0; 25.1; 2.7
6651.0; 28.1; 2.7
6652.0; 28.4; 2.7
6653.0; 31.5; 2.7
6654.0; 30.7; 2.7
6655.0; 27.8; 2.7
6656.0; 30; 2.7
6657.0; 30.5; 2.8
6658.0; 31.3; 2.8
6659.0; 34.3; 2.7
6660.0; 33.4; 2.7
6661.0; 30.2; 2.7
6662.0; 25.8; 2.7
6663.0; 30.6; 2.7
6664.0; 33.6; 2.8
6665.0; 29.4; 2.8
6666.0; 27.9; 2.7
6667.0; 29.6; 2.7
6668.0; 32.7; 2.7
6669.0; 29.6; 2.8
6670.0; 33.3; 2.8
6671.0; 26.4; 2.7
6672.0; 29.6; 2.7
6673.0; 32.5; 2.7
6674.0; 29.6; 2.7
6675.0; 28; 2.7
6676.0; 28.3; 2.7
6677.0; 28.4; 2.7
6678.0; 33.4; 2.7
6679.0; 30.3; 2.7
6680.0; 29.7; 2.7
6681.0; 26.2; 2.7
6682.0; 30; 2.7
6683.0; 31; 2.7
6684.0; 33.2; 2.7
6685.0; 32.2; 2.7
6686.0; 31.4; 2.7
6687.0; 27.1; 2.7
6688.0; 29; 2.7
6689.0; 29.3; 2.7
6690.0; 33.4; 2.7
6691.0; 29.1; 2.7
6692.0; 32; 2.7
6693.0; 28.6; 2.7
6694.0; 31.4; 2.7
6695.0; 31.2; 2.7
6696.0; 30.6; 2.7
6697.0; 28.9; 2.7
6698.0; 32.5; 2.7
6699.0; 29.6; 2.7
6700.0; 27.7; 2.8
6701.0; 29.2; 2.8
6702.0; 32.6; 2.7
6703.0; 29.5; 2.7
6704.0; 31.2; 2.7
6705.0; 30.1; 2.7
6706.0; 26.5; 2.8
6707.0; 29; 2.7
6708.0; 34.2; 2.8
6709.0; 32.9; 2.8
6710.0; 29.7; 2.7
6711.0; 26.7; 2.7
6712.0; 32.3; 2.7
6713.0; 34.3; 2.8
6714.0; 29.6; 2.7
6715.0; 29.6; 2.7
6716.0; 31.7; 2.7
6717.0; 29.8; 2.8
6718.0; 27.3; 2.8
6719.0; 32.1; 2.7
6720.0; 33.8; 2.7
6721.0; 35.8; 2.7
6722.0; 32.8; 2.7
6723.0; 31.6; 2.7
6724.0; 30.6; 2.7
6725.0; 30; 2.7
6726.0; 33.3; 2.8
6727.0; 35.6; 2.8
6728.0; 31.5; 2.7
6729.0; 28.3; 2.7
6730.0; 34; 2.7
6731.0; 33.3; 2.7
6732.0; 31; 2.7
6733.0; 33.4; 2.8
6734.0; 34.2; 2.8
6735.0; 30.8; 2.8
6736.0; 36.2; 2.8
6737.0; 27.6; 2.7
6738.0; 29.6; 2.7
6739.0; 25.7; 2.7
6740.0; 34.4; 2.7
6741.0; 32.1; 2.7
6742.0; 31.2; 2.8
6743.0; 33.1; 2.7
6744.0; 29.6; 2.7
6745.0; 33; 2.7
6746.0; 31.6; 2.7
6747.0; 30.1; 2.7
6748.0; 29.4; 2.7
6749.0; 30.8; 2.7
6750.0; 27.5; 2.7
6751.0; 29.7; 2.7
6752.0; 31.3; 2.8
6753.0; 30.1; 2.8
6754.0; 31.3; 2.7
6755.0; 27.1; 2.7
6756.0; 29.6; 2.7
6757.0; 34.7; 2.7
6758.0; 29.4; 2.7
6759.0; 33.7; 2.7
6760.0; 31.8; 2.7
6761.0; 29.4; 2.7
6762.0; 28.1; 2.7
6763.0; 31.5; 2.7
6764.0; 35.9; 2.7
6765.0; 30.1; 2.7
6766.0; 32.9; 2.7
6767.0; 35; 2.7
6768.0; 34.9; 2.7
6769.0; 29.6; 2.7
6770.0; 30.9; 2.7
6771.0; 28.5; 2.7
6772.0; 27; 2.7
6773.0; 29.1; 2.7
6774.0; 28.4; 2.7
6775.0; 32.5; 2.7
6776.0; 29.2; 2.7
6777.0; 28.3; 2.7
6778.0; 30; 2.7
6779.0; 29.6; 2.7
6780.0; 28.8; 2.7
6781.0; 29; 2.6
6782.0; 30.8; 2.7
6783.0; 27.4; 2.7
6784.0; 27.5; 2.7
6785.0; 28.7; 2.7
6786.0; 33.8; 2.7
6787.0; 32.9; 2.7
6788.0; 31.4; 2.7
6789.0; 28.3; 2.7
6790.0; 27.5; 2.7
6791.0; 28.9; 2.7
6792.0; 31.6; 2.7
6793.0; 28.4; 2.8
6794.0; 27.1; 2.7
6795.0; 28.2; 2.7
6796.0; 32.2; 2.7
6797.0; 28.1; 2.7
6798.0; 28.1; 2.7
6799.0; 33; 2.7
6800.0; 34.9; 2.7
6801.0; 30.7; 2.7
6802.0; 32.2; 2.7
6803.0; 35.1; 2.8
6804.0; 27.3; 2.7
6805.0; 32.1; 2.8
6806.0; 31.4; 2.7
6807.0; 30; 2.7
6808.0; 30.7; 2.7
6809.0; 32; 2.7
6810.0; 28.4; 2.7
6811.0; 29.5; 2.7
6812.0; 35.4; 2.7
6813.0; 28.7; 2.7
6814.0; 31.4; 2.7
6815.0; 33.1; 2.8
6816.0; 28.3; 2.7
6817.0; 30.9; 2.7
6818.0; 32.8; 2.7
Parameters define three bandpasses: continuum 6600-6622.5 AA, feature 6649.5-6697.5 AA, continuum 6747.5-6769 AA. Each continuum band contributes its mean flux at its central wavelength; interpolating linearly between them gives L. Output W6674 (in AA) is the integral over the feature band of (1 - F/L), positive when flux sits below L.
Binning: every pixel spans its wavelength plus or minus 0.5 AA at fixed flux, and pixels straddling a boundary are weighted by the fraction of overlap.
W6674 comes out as 1.6 AA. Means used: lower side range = 31.1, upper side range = 31.1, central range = 30.1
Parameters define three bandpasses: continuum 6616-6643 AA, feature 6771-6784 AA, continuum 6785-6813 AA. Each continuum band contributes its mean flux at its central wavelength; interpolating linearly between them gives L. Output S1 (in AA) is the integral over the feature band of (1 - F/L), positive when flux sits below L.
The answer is 0.6 AA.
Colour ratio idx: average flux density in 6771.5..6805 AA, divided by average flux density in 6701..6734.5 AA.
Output 0.95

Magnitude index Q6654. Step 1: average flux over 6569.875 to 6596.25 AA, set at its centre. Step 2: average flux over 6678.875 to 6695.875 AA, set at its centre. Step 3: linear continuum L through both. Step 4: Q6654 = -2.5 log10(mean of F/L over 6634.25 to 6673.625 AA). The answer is 0.084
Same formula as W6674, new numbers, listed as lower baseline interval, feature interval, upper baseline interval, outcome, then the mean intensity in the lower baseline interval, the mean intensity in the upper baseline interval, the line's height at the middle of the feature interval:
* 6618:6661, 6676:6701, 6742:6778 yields -0.6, 28.7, 30.7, 29.5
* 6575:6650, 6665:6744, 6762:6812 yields -1.8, 29.7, 30.4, 30.1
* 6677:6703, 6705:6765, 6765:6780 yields -1.7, 30.3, 30.4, 30.3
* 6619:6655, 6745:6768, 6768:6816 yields -1.0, 28.2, 30.2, 29.7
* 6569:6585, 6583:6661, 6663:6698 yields 2.8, 31.3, 30.2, 30.8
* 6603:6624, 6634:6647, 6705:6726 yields 2.2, 31.1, 31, 31.1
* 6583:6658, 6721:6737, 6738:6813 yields -1.1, 29.6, 30.5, 30.2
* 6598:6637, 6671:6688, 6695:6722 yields 0.4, 30.7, 30.7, 30.7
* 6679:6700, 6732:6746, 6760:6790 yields -0.6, 30.3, 30.3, 30.3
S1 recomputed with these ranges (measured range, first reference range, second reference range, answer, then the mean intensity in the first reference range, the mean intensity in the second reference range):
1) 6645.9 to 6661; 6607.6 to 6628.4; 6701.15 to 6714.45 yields 1.03 AA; 31.3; 30.6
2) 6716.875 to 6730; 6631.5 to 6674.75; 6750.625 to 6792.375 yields -1.00 AA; 28.5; 30.4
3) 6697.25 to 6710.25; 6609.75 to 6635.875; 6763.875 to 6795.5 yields 0.04 AA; 30.9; 30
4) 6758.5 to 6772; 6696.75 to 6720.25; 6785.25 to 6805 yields -0.46 AA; 30.4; 30.5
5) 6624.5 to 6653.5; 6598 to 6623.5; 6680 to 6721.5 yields 3.22 AA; 31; 30.5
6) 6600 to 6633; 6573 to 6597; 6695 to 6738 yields 0.26 AA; 31.1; 31.2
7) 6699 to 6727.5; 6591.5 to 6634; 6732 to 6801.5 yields -0.35 AA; 30.8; 30.5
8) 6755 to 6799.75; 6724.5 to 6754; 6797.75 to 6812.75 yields 1.58 AA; 31.3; 31.4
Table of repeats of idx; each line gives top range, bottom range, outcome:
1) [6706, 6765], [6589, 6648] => 1.05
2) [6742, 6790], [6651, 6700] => 1.01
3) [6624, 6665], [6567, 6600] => 0.91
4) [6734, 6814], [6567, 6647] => 1.01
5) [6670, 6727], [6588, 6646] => 1.02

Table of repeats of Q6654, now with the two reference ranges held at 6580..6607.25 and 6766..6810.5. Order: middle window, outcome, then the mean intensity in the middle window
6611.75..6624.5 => -0.034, 31.8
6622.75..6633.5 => 0.018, 30.3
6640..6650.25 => 0.279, 23.8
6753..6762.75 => -0.008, 30.6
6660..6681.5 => 0.029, 29.9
